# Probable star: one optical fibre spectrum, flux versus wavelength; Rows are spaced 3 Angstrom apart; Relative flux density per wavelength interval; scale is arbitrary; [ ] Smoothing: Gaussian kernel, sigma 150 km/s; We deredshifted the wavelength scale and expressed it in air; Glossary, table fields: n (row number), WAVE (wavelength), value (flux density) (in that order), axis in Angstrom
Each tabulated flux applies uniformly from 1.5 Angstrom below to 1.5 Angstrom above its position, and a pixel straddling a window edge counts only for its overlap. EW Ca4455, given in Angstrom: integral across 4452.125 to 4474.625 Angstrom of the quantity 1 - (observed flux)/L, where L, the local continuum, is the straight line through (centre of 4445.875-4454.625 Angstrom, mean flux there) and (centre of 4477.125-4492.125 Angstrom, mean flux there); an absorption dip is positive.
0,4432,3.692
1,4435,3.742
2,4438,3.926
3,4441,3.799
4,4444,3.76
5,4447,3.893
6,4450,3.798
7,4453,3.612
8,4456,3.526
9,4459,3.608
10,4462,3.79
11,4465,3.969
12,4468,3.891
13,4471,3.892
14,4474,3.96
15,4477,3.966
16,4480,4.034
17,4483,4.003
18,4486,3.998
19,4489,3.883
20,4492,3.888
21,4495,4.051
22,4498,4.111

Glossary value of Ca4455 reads 0.4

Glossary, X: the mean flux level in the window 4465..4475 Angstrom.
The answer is 3.92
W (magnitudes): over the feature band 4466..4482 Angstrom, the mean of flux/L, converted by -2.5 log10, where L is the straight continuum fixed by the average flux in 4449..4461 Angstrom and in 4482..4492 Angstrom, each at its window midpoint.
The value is -0.04 mag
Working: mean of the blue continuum 3.64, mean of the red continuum 3.95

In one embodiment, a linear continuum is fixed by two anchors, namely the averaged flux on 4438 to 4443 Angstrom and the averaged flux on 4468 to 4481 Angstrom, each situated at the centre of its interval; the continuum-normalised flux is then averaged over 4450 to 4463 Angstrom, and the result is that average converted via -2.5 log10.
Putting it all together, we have 0.07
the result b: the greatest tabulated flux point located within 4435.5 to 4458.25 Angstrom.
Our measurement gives 3.926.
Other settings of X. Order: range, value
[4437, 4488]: 3.85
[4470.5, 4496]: 3.96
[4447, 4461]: 3.67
